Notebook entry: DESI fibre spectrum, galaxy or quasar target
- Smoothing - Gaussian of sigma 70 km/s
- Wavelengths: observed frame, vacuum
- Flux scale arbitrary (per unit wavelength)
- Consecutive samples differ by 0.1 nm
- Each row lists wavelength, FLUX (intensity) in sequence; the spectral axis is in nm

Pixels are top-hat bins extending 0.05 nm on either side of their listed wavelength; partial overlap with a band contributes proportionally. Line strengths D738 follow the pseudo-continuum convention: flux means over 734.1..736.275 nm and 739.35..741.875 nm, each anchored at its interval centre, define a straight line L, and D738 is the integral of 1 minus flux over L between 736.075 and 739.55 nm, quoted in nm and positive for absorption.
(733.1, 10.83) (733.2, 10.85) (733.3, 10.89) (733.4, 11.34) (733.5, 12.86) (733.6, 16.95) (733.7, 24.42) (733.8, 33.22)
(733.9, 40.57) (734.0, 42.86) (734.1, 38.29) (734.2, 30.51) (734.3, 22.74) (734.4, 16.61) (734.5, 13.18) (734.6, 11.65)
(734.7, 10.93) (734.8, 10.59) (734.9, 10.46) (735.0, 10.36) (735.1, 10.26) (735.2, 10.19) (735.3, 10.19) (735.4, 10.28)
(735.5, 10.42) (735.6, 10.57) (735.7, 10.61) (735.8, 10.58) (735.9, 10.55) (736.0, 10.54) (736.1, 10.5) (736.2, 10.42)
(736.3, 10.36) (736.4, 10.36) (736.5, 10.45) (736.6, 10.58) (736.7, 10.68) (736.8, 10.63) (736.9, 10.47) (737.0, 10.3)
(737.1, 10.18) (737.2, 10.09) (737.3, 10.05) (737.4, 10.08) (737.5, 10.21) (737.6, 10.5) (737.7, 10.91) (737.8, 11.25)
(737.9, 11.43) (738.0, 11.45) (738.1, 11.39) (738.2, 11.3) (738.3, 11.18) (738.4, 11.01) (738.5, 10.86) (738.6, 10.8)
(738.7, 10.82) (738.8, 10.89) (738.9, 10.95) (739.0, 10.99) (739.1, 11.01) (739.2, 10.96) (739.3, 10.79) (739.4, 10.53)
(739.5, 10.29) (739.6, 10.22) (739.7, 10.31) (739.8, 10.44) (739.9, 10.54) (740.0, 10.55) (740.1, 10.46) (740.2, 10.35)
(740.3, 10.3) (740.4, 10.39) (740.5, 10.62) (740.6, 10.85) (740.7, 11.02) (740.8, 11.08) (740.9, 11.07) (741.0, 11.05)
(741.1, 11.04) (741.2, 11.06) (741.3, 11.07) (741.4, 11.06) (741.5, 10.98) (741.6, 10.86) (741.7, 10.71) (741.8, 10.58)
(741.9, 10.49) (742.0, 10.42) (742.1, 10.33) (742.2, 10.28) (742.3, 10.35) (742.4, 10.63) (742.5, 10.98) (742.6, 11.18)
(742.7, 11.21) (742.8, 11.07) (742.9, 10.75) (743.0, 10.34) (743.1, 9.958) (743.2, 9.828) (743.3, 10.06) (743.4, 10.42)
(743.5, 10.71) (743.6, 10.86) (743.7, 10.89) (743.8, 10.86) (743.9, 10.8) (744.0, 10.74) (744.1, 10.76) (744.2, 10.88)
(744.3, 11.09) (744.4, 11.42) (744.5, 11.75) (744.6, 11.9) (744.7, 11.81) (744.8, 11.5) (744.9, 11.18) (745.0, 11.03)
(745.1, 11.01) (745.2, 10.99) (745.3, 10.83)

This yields 0.345 nm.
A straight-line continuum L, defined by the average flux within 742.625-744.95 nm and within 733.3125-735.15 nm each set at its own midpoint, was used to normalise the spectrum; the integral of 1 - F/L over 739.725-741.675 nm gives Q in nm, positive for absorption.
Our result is 0.44 nm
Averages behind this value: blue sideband 20.2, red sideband 10.9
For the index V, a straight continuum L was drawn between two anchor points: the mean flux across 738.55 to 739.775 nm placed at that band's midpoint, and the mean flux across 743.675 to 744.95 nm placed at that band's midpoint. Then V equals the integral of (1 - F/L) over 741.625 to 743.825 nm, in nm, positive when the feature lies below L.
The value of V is 0.09 nm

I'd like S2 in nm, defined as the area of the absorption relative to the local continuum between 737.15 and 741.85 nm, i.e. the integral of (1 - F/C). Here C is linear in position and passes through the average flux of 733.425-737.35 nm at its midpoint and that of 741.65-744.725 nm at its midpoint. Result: 0.72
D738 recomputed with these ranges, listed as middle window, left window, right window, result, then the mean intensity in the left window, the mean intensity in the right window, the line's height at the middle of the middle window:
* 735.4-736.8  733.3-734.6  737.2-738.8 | 0.54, 24.2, 10.9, 17.1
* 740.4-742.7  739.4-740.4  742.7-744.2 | -0.07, 10.4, 10.6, 10.5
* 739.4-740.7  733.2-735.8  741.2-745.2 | 0.27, 17.4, 10.8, 13.2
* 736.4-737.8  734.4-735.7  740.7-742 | 0.07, 11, 10.9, 11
